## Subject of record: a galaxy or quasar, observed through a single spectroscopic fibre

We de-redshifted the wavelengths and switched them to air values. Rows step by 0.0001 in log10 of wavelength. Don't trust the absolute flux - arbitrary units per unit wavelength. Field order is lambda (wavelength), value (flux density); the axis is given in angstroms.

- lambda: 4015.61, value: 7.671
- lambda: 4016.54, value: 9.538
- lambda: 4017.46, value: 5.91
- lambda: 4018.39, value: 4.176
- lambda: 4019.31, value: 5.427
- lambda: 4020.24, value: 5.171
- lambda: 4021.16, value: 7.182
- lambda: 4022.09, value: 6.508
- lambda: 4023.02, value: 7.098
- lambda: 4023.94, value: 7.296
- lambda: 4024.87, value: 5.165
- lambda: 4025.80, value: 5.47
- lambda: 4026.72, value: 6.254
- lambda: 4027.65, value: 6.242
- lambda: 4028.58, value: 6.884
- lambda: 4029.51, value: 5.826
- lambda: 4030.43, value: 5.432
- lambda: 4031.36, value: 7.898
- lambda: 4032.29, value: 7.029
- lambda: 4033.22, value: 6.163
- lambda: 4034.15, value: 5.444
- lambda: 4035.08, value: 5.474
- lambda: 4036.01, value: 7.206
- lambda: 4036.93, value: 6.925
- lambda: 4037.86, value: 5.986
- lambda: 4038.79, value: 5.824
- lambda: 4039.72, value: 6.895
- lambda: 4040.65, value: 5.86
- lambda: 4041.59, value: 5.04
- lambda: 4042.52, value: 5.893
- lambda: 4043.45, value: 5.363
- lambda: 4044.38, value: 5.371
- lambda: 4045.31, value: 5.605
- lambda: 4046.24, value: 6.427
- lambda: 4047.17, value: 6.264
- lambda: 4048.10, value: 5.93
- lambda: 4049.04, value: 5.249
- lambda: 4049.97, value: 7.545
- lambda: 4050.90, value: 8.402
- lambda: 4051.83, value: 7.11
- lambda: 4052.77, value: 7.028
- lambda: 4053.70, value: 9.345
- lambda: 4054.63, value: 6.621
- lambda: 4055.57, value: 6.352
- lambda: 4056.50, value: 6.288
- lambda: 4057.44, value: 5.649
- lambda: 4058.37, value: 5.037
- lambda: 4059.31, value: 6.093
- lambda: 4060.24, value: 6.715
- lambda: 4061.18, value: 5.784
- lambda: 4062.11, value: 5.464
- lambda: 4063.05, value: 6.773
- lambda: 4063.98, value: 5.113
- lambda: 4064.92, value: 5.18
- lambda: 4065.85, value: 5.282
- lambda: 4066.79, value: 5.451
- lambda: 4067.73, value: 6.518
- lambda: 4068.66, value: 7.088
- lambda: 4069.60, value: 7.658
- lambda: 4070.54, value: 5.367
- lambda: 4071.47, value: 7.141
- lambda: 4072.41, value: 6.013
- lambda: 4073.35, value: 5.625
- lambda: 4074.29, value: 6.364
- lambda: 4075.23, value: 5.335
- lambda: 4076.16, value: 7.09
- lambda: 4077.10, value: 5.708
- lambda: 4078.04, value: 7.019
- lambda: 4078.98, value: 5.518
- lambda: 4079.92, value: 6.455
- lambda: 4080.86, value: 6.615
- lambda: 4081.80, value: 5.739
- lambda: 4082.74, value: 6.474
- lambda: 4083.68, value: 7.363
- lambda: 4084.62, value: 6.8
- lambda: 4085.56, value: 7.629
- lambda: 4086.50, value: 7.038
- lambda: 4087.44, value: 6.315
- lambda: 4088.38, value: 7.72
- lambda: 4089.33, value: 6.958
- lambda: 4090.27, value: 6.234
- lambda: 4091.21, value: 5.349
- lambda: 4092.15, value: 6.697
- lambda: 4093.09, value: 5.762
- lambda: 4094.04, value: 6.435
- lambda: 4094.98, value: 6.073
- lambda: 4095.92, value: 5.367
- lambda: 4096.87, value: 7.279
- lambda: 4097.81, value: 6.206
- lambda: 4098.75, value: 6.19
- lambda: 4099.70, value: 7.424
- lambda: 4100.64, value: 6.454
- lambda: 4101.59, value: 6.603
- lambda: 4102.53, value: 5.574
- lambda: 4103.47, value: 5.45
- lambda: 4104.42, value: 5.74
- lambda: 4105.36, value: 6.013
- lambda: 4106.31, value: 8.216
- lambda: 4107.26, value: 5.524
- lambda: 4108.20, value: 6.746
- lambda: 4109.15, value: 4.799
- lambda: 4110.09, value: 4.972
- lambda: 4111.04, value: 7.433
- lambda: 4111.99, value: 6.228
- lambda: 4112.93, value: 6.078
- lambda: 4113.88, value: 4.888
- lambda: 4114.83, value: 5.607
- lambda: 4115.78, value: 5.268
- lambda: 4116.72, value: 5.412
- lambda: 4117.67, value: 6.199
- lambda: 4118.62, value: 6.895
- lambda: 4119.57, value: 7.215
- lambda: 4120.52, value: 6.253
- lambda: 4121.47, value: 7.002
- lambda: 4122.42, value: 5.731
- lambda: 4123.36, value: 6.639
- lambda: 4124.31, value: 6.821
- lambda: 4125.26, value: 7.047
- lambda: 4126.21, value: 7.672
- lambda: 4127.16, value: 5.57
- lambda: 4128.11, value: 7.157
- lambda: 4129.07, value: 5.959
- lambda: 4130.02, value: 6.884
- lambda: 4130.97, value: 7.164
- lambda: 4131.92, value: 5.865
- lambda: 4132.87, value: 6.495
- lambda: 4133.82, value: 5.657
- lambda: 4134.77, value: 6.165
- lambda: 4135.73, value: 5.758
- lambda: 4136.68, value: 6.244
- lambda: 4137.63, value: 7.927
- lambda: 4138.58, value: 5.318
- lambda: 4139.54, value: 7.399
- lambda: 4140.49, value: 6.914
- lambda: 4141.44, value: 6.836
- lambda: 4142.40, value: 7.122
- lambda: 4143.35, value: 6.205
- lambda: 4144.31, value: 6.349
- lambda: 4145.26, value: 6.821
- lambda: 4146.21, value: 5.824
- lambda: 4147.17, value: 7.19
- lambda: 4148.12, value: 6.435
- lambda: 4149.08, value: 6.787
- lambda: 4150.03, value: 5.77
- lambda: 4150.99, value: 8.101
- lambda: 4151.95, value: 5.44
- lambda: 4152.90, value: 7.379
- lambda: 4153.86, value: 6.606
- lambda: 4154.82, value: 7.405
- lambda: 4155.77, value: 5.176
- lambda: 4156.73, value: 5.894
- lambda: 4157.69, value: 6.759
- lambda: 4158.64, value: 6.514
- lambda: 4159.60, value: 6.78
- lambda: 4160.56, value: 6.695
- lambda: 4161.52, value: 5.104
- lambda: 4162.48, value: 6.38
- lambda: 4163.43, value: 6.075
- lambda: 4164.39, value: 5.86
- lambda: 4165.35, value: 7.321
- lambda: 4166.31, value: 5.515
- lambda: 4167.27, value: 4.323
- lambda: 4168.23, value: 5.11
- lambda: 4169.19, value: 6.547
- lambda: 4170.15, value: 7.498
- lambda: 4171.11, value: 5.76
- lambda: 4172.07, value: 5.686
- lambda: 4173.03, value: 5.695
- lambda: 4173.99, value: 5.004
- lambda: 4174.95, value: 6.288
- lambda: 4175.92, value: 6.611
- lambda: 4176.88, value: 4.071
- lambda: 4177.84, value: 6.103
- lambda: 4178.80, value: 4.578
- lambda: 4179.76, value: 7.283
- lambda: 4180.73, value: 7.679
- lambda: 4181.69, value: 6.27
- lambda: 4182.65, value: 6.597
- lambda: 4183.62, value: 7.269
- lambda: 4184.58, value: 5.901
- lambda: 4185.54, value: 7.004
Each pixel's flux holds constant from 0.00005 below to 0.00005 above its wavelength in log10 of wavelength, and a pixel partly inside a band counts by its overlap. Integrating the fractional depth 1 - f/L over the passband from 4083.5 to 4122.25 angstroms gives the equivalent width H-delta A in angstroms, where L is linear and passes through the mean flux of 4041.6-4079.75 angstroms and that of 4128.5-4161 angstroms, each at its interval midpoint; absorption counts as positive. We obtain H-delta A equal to 0.4 angstroms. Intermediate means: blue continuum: 6.23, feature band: 6.31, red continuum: 6.53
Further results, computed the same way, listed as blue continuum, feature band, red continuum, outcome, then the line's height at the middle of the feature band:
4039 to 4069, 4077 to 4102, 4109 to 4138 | -1.0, 6.25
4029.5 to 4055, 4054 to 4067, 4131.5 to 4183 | 1.0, 6.39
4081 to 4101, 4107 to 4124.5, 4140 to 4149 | 1.3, 6.59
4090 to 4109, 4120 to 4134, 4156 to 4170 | -0.9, 6.17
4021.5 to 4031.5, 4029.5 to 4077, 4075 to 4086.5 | 1.3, 6.43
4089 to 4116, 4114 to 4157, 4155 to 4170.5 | -2.5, 6.12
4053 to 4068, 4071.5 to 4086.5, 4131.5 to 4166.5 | -0.6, 6.18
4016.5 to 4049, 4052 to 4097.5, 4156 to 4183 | -1.9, 6.1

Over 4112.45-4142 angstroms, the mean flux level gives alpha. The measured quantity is 6.39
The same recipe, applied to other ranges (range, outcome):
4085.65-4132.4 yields 6.34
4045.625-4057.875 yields 6.77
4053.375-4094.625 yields 6.33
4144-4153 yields 6.59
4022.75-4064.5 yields 6.28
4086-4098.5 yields 6.42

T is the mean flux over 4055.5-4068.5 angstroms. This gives 5.85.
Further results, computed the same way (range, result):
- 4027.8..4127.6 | 6.3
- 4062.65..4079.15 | 6.14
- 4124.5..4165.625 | 6.51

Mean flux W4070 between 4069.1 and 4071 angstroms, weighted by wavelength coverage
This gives 6.51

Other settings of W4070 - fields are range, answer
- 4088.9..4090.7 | 6.6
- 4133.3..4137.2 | 5.99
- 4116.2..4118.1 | 5.8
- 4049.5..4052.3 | 7.69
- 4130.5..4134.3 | 6.3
